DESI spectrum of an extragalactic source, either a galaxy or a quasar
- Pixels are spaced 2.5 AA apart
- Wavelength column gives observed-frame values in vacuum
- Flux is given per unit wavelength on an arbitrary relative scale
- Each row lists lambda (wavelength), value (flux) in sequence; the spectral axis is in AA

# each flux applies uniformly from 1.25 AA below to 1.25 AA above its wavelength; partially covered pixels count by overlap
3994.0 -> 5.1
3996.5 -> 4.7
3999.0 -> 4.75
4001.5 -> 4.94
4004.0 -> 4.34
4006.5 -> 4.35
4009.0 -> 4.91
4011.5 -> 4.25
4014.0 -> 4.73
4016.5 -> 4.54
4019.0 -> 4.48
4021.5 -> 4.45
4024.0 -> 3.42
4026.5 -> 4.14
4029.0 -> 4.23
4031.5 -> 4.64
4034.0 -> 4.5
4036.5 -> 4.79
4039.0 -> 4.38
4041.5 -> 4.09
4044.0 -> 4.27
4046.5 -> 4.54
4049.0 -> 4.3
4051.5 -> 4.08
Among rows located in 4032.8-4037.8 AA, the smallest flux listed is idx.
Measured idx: 4.5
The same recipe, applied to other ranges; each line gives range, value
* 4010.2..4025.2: 3.42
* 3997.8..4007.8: 4.34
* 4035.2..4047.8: 4.09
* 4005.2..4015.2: 4.25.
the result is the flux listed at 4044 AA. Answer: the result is 4.27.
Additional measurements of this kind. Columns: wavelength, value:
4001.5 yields 4.94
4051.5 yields 4.08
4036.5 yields 4.79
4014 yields 4.73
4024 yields 3.42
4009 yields 4.91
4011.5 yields 4.25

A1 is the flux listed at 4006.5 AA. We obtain 4.35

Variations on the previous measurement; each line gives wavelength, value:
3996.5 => 4.7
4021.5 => 4.45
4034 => 4.5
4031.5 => 4.64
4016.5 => 4.54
